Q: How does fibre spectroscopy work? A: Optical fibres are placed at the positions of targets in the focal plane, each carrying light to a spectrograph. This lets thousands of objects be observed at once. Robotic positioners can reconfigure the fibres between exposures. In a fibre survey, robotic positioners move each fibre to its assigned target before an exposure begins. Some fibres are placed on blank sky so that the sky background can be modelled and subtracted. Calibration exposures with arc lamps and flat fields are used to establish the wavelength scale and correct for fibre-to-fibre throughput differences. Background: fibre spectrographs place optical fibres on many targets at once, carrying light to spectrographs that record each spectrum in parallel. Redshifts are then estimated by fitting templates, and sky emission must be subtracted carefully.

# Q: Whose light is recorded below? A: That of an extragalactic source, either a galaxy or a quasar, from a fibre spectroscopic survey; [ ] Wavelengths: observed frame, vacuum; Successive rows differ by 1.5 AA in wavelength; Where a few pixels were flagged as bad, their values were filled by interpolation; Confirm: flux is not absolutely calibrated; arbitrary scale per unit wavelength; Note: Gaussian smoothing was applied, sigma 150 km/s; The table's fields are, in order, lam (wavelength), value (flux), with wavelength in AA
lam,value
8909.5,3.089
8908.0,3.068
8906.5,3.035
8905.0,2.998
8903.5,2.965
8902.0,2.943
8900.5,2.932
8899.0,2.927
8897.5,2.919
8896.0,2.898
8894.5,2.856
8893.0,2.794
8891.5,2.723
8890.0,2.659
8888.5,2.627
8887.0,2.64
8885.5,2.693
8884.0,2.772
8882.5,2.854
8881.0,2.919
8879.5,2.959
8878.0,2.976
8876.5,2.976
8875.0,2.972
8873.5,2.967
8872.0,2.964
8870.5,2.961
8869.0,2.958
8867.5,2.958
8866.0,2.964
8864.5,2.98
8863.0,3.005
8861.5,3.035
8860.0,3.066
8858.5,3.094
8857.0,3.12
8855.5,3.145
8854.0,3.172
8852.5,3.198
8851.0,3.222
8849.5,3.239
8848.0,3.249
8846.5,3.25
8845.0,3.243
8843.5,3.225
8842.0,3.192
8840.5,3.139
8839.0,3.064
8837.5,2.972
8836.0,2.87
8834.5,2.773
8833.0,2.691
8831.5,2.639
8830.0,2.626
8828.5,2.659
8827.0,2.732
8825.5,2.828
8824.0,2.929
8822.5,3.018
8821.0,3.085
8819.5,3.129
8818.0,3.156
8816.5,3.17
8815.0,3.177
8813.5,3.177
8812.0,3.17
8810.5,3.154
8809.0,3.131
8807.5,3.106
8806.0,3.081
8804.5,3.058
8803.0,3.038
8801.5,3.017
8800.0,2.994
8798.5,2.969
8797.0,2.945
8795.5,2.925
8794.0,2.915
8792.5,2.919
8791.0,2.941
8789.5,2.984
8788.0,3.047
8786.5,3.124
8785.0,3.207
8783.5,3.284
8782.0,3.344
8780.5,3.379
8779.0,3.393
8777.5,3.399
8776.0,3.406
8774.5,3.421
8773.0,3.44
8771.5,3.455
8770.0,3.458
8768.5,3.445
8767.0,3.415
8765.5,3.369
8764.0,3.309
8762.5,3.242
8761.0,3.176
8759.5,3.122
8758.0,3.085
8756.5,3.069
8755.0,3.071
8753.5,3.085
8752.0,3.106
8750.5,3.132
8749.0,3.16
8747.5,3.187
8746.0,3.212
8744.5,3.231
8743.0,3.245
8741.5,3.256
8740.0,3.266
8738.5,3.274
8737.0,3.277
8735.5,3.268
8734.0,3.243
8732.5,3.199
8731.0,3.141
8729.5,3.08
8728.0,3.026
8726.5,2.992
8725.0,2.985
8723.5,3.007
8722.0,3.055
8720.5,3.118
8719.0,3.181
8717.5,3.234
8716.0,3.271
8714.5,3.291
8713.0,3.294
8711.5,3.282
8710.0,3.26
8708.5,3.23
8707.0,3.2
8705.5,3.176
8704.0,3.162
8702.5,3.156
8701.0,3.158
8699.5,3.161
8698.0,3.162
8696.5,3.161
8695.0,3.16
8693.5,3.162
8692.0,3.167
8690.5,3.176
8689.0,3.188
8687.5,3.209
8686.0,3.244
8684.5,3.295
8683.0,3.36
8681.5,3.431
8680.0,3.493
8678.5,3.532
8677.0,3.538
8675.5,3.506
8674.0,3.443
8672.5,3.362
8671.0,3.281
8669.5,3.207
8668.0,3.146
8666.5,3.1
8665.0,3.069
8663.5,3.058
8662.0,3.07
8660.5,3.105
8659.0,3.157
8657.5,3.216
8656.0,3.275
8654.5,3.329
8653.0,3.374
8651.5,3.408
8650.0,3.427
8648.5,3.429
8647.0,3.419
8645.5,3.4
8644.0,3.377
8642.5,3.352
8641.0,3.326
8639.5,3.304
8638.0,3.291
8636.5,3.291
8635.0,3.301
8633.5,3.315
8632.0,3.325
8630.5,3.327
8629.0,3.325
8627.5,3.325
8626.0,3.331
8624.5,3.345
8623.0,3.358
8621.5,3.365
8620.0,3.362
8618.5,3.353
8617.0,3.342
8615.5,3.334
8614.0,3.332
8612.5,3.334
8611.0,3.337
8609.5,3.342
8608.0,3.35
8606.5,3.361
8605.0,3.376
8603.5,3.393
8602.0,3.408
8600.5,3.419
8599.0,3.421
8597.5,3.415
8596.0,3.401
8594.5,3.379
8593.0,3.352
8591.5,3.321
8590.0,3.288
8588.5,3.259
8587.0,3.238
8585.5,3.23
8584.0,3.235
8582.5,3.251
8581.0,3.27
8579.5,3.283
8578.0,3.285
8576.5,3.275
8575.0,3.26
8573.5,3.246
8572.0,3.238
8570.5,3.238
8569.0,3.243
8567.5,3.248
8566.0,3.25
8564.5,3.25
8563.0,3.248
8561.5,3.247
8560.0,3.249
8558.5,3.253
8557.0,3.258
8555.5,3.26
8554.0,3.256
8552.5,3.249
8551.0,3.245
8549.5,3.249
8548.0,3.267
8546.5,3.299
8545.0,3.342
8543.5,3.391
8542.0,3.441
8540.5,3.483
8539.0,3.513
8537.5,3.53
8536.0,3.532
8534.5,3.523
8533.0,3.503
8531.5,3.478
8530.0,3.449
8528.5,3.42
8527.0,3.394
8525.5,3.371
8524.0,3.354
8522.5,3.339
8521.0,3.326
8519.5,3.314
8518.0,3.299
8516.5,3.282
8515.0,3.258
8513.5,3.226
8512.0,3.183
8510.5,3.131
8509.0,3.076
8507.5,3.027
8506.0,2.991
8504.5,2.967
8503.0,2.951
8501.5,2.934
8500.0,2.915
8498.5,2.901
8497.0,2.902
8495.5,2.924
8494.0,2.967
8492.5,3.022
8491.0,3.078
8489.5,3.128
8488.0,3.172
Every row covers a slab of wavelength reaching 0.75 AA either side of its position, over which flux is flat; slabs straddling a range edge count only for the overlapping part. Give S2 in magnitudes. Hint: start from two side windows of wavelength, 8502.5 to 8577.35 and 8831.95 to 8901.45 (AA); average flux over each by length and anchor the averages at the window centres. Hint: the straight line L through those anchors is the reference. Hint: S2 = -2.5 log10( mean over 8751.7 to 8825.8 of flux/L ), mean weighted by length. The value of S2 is -0.04 mag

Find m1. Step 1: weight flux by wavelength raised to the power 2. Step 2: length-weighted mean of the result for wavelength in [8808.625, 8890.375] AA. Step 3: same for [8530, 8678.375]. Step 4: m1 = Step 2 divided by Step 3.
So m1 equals 1.0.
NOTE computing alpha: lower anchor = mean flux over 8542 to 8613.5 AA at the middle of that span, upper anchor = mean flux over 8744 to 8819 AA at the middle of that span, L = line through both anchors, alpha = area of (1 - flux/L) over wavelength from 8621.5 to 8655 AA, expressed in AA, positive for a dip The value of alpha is -0.9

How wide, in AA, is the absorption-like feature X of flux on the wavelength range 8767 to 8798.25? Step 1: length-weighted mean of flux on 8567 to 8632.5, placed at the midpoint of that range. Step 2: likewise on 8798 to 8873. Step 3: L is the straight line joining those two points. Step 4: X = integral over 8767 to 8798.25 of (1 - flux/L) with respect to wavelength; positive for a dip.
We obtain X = -1.2 AA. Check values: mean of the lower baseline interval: 3.32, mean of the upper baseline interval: 3.04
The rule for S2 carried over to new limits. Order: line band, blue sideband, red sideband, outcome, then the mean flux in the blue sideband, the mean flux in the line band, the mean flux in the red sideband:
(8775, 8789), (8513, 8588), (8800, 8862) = -0.064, 3.32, 3.28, 3.05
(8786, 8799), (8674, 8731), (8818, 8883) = 0.042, 3.22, 2.97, 3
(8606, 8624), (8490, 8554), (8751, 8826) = -0.045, 3.24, 3.35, 3.16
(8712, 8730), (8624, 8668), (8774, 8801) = 0.027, 3.29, 3.13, 3.14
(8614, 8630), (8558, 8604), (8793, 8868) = -0.031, 3.29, 3.34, 3.03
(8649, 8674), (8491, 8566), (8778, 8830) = -0.027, 3.24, 3.23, 3.06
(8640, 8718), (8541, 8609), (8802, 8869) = -0.024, 3.3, 3.27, 3.04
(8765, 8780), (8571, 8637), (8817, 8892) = -0.112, 3.32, 3.42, 2.97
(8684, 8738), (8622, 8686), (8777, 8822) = 0.020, 3.32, 3.18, 3.11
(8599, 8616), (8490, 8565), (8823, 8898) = -0.065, 3.24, 3.37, 2.95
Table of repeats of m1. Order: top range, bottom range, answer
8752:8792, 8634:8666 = 1.02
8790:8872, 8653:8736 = 0.97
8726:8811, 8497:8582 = 1.03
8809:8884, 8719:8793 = 0.96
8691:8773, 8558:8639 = 1.00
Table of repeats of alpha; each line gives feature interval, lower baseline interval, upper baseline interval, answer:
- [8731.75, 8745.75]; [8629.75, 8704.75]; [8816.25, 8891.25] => -0.4 AA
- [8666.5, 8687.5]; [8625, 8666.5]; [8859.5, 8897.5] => -0.8 AA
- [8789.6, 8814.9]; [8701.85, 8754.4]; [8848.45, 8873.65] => 0.6 AA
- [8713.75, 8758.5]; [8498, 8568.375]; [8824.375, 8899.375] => -1.3 AA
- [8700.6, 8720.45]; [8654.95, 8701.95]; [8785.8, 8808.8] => -0.2 AA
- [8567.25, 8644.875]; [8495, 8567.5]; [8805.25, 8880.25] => -2.9 AA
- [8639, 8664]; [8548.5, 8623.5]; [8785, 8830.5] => -0.6 AA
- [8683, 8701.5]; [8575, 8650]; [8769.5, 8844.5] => 0.2 AA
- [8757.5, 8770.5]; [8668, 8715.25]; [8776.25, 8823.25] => -0.5 AA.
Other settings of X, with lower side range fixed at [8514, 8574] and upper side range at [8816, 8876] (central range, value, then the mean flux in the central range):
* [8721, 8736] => 0.2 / 3.1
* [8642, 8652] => -0.6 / 3.4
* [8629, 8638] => -0.2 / 3.31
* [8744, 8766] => -0.4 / 3.17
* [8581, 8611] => -0.5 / 3.34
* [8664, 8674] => 0.0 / 3.21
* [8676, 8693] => -0.8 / 3.33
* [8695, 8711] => -0.1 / 3.18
